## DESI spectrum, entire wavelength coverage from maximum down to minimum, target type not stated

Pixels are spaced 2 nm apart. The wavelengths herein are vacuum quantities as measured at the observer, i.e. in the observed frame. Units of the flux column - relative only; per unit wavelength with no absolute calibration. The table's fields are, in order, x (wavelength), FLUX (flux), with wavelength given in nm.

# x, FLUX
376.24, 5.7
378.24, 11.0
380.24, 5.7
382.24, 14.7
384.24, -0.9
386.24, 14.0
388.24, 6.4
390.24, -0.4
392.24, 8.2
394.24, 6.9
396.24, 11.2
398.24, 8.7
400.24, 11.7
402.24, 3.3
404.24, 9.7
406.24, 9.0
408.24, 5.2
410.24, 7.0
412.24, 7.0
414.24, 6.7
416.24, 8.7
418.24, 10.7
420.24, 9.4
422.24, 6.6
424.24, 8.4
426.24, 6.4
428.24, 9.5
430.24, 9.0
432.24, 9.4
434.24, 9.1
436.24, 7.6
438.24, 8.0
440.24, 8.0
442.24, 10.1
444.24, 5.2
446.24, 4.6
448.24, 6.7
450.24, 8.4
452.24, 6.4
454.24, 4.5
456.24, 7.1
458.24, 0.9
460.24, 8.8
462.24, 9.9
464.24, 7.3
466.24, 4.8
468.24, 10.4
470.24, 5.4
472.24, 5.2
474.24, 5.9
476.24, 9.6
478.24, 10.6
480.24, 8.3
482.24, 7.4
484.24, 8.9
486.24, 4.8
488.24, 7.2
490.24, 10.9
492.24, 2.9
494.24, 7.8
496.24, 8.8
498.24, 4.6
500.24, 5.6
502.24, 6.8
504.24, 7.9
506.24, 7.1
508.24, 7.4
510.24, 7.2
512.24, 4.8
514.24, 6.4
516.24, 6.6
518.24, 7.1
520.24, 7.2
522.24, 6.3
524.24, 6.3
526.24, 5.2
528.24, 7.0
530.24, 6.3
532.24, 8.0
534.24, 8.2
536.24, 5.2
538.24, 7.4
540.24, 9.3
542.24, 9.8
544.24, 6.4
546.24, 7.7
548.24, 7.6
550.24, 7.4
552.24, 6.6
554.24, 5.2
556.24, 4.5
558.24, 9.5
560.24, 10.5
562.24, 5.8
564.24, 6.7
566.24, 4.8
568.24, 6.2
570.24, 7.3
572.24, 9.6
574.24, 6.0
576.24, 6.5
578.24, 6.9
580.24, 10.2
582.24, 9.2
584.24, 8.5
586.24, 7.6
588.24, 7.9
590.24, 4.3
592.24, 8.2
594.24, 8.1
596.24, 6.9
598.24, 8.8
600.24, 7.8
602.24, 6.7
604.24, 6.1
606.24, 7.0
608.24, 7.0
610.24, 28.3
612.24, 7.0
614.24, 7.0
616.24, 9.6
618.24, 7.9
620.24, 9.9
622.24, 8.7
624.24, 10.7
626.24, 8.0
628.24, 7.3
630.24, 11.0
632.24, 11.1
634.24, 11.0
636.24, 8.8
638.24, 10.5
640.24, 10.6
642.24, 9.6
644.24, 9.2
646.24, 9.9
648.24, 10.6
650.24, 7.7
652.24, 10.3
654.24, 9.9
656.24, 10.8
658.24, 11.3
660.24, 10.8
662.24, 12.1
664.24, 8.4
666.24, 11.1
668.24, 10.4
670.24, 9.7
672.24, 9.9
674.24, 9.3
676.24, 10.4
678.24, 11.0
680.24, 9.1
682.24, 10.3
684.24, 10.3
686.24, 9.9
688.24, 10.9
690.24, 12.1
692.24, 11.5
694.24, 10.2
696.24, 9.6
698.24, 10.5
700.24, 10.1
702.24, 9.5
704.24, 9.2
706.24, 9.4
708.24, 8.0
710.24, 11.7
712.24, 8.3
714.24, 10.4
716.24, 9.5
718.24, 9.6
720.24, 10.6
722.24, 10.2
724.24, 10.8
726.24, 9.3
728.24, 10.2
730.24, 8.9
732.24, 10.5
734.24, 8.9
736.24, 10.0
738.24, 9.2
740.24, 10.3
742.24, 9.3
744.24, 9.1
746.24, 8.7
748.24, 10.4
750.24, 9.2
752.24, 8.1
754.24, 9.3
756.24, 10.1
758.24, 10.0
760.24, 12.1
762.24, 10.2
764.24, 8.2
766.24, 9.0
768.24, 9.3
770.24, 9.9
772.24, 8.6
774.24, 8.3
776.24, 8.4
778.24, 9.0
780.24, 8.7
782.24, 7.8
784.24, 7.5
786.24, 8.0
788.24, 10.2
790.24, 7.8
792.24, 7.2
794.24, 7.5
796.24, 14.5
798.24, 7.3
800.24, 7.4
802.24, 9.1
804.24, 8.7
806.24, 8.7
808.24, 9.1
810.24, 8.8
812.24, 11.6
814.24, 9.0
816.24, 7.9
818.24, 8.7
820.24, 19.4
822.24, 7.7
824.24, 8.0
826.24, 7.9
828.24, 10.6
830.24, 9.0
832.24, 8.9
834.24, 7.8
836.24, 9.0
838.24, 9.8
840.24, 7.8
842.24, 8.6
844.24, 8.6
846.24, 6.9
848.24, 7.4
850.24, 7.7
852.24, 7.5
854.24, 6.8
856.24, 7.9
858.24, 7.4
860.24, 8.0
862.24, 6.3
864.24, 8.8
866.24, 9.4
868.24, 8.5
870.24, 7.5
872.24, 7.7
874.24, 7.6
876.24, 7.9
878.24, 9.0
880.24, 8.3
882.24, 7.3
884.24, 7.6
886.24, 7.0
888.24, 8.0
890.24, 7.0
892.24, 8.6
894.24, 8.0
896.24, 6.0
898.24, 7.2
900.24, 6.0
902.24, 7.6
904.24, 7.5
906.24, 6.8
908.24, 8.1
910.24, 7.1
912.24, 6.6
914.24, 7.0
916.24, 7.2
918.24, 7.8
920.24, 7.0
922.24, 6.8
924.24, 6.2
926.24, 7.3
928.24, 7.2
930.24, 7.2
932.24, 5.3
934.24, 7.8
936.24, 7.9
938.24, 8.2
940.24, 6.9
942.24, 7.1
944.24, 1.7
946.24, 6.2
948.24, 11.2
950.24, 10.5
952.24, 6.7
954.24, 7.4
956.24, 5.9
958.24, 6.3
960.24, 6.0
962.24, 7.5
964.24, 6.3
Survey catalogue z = 0.637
